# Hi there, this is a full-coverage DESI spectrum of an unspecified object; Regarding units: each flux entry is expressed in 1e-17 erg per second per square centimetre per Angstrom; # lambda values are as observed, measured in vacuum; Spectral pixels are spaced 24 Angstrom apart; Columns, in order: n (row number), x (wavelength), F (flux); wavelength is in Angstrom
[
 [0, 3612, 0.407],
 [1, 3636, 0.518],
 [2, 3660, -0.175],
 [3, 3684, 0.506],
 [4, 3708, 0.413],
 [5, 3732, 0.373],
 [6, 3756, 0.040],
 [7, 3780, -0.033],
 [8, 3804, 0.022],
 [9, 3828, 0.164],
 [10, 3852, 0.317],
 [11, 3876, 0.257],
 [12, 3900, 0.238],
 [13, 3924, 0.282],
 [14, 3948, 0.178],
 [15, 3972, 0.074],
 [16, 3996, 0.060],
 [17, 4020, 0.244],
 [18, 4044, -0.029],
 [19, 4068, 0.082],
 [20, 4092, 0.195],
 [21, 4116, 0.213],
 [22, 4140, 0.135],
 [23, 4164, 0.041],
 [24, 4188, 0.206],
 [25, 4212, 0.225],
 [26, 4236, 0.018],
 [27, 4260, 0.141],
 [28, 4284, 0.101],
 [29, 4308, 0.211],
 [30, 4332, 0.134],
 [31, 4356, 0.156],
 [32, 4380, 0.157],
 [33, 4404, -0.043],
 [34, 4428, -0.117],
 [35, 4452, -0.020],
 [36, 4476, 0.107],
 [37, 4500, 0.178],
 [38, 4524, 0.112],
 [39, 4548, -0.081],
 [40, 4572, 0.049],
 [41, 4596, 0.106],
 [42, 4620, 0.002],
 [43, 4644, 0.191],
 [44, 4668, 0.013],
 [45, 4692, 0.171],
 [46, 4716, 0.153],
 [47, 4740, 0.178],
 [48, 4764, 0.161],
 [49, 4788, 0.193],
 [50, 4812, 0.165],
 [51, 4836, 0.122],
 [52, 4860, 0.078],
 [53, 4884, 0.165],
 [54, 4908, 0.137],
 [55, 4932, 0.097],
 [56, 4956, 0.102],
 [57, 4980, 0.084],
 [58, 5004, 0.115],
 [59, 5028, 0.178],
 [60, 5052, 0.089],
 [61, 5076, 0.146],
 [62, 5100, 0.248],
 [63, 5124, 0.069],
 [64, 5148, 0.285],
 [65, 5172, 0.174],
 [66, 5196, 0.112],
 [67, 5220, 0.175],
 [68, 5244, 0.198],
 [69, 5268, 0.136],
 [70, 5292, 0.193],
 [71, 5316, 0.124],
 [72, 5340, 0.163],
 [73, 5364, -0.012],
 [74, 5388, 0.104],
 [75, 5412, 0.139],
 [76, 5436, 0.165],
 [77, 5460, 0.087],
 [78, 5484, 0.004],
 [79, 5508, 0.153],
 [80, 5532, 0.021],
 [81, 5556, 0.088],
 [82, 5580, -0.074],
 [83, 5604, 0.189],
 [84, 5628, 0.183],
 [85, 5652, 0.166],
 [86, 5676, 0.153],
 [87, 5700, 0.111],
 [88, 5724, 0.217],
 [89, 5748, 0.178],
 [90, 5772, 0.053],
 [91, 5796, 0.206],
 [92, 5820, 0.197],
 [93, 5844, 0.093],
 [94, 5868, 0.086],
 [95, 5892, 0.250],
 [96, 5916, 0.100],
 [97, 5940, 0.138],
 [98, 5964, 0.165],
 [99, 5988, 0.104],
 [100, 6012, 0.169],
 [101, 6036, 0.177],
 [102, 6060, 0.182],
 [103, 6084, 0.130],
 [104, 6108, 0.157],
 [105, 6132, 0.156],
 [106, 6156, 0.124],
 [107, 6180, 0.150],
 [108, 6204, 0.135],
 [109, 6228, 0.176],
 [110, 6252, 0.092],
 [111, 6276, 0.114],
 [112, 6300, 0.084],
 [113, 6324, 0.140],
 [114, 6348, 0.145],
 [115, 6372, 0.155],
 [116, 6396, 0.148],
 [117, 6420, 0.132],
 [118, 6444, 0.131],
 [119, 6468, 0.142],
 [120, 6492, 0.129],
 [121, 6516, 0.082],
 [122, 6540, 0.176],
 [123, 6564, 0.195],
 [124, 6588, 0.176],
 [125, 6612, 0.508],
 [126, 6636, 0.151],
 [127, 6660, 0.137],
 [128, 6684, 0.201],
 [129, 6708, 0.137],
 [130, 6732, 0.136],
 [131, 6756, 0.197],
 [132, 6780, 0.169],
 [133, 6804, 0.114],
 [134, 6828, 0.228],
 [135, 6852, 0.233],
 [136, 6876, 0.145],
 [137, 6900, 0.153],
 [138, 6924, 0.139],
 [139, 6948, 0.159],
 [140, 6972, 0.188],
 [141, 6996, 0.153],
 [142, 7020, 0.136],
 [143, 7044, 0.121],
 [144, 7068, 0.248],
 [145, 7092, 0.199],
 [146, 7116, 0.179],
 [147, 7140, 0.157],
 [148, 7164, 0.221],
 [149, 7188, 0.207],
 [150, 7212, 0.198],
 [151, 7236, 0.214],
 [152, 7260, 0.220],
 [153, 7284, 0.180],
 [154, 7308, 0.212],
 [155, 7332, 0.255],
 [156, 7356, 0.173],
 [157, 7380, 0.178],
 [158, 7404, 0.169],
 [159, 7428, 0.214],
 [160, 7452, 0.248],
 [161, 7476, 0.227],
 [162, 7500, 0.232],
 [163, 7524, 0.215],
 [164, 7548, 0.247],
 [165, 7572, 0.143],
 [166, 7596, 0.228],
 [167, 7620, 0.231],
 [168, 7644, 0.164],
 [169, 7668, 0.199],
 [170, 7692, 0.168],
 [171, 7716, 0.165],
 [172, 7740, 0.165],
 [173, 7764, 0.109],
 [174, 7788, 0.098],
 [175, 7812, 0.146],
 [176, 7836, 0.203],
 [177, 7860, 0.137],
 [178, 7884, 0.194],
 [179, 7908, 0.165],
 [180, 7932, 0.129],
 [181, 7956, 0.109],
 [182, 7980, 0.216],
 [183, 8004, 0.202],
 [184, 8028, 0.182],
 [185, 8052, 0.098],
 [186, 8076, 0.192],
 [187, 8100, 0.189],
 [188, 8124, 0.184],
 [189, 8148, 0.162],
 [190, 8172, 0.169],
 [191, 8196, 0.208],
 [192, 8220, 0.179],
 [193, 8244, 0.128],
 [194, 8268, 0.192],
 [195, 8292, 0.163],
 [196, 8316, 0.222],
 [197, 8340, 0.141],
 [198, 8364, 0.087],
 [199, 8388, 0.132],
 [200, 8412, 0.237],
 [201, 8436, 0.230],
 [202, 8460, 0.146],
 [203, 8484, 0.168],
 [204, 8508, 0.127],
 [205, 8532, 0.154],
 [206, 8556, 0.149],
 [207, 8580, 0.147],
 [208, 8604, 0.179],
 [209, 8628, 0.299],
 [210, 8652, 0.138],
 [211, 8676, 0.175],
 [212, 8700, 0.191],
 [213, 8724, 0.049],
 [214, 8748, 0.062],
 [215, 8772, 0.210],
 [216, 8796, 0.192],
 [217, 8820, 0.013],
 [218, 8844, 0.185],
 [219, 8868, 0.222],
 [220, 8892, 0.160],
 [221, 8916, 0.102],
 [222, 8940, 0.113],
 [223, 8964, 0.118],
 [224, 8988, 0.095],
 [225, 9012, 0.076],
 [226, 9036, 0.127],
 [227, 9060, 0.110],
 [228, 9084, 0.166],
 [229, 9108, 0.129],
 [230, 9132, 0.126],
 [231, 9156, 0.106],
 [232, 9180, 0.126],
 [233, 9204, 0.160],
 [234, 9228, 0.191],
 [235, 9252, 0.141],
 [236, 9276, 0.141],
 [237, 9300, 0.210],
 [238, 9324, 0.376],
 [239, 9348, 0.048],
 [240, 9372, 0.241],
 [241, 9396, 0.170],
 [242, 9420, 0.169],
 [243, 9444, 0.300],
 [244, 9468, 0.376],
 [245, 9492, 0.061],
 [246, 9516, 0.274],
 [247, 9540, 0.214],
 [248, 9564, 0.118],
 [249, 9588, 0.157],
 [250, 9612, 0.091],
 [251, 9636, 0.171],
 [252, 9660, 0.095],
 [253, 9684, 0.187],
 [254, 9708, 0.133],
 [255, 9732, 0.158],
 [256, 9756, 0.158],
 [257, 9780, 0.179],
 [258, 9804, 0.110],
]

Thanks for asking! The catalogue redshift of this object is 0.773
